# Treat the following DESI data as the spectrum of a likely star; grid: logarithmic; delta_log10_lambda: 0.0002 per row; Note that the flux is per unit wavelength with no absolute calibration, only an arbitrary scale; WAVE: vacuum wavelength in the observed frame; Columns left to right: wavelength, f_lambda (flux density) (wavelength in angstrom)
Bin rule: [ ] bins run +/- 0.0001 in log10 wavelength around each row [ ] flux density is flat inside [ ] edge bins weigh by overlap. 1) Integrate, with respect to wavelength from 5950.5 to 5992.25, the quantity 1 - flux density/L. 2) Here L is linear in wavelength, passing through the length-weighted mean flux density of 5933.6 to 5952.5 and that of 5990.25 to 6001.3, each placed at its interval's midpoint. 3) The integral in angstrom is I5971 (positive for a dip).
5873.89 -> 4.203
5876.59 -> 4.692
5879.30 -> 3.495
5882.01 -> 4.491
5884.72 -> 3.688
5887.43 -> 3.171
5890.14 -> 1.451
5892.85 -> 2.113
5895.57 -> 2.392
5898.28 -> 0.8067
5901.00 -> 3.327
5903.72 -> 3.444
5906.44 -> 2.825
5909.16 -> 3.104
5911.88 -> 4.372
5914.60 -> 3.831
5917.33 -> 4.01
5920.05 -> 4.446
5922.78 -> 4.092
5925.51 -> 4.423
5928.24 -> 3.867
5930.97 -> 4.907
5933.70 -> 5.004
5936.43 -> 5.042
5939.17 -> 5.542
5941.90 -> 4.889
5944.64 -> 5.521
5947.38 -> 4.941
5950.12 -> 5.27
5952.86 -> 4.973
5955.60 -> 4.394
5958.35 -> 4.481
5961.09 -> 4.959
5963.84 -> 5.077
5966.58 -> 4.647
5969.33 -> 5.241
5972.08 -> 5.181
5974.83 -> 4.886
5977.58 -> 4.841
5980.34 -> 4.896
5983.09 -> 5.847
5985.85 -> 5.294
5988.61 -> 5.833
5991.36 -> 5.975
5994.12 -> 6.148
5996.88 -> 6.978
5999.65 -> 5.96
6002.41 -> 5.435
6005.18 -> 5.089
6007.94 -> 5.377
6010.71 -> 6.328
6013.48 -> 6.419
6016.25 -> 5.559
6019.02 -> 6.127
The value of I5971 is 4.8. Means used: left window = 5.17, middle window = 5.1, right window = 6.25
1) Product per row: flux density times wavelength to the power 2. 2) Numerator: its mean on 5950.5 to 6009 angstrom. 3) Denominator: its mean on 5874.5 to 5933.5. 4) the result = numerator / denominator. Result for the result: 1.5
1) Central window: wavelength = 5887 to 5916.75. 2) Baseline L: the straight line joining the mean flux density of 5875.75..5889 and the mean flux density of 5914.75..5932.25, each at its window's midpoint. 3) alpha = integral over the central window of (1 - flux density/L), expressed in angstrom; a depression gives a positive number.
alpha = 9.0 angstrom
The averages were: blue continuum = 3.84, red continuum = 4.25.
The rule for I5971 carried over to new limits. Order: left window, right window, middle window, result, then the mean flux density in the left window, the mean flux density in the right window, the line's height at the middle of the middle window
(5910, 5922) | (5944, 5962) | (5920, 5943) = -1.28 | 4.12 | 4.91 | 4.45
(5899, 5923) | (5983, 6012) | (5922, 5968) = -3.69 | 3.62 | 5.84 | 4.49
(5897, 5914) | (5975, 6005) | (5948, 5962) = -0.78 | 3.03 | 5.66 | 4.57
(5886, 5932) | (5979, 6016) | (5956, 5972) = -0.03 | 3.32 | 5.81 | 4.87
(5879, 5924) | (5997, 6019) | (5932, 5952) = -4.49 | 3.23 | 5.83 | 4.22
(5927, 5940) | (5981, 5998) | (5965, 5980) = 1.77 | 4.85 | 5.95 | 5.62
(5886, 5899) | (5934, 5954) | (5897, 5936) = -2.80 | 2.06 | 5.16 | 3.5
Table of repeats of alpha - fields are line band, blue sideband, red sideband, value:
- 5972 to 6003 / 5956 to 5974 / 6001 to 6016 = -1.73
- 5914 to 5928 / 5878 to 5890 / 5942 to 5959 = 0.46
